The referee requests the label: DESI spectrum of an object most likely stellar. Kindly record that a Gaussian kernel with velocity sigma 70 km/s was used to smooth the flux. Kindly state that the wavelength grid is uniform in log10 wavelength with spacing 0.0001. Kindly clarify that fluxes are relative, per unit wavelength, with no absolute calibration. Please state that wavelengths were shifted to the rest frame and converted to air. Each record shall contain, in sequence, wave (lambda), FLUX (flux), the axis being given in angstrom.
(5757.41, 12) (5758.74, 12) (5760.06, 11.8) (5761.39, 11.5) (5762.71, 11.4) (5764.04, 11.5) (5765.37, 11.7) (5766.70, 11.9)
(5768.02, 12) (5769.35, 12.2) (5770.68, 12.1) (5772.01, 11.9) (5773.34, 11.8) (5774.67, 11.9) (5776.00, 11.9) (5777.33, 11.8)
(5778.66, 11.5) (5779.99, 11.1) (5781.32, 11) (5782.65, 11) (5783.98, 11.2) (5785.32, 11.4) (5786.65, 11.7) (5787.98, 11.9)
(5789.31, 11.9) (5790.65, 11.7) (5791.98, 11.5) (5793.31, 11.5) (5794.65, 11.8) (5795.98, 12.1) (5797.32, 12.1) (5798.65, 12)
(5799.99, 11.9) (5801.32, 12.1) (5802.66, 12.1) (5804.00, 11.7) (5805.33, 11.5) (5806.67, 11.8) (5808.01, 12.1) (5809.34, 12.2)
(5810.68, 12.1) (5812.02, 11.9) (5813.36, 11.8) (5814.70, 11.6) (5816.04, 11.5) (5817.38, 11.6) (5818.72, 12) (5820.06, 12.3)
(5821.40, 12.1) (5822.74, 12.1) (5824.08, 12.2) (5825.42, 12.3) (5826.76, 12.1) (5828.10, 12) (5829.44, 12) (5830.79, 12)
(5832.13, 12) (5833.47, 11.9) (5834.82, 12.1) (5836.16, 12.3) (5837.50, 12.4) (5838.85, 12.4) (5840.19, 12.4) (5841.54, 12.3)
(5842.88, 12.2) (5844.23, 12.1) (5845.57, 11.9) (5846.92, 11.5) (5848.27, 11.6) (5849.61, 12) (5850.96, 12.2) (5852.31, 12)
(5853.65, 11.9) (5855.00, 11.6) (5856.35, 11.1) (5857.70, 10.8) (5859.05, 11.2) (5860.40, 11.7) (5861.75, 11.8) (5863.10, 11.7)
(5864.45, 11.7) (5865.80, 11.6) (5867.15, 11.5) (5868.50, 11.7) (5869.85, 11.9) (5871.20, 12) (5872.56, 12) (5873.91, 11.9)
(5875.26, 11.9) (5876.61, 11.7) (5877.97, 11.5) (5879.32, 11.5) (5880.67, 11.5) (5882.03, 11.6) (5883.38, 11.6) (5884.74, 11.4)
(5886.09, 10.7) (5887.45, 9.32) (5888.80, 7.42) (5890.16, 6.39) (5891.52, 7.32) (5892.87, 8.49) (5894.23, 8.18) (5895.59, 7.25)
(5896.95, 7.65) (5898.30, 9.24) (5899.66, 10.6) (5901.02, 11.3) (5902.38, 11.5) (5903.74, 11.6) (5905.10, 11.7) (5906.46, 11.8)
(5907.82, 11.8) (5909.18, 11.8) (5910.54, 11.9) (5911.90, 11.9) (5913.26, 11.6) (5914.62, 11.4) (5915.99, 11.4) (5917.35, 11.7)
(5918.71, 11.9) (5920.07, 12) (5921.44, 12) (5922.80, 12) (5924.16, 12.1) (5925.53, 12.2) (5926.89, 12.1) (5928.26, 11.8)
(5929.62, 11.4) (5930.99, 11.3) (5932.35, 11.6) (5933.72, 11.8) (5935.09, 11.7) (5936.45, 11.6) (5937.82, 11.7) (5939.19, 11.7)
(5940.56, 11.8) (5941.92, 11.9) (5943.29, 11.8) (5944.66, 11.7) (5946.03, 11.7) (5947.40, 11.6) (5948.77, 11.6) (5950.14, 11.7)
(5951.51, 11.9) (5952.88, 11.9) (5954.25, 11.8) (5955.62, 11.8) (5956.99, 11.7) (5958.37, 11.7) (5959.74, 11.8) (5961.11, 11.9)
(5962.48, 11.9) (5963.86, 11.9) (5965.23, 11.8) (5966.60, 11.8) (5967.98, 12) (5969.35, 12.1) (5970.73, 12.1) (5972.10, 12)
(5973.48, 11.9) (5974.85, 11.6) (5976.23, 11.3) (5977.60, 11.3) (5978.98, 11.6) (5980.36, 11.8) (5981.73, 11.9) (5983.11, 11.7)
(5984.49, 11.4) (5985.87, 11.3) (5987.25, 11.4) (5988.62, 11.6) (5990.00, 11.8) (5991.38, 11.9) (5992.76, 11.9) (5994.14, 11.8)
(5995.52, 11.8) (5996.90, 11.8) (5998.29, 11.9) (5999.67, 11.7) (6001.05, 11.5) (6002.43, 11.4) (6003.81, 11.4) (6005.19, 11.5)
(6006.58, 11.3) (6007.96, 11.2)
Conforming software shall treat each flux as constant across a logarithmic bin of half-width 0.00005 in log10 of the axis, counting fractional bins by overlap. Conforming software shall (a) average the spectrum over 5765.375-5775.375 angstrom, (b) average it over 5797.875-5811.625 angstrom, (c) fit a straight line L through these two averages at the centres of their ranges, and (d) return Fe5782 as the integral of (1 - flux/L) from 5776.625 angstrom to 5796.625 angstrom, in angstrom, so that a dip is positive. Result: 0.7 angstrom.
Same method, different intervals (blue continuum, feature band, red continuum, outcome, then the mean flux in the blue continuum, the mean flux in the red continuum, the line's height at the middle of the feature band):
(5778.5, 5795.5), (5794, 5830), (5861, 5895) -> -2.2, 11.5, 10.7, 11.3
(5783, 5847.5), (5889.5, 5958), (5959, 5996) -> 3.7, 11.9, 11.8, 11.8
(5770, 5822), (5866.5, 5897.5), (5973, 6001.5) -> 3.8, 11.8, 11.7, 11.7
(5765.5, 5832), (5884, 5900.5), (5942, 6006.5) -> 4.3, 11.8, 11.7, 11.8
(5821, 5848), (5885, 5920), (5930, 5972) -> 4.8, 12.1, 11.8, 11.9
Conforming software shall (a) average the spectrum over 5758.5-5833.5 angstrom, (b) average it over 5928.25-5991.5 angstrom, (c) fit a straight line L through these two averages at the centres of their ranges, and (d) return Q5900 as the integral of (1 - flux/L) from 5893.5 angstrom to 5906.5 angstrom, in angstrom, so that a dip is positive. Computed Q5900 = 1.95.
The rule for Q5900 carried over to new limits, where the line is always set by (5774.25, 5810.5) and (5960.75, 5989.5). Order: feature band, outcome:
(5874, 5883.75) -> 0.1 angstrom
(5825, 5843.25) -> -0.7 angstrom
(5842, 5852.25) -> -0.2 angstrom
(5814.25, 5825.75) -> -0.2 angstrom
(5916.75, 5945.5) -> -0.2 angstrom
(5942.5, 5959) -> 0.0 angstrom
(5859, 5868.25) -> 0.1 angstrom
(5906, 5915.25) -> 0.0 angstrom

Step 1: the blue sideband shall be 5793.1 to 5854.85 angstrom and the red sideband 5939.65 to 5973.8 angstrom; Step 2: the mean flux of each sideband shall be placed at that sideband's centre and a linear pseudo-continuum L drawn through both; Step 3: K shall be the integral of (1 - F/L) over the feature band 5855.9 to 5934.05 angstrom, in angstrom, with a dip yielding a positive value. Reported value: 5.6 angstrom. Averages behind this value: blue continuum 12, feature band 11.1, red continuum 11.8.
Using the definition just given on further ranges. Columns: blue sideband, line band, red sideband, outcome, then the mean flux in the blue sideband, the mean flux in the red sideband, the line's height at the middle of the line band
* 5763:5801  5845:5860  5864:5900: -1.2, 11.7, 10.3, 10.7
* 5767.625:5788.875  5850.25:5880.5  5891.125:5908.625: -3.6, 11.6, 9.94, 10.4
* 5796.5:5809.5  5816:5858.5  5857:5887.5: -0.8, 11.9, 11.5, 11.7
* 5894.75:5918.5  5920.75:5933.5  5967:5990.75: -0.8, 11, 11.7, 11.2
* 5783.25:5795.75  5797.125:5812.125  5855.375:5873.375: -0.4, 11.6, 11.6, 11.6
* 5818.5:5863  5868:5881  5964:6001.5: 0.1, 12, 11.7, 11.9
